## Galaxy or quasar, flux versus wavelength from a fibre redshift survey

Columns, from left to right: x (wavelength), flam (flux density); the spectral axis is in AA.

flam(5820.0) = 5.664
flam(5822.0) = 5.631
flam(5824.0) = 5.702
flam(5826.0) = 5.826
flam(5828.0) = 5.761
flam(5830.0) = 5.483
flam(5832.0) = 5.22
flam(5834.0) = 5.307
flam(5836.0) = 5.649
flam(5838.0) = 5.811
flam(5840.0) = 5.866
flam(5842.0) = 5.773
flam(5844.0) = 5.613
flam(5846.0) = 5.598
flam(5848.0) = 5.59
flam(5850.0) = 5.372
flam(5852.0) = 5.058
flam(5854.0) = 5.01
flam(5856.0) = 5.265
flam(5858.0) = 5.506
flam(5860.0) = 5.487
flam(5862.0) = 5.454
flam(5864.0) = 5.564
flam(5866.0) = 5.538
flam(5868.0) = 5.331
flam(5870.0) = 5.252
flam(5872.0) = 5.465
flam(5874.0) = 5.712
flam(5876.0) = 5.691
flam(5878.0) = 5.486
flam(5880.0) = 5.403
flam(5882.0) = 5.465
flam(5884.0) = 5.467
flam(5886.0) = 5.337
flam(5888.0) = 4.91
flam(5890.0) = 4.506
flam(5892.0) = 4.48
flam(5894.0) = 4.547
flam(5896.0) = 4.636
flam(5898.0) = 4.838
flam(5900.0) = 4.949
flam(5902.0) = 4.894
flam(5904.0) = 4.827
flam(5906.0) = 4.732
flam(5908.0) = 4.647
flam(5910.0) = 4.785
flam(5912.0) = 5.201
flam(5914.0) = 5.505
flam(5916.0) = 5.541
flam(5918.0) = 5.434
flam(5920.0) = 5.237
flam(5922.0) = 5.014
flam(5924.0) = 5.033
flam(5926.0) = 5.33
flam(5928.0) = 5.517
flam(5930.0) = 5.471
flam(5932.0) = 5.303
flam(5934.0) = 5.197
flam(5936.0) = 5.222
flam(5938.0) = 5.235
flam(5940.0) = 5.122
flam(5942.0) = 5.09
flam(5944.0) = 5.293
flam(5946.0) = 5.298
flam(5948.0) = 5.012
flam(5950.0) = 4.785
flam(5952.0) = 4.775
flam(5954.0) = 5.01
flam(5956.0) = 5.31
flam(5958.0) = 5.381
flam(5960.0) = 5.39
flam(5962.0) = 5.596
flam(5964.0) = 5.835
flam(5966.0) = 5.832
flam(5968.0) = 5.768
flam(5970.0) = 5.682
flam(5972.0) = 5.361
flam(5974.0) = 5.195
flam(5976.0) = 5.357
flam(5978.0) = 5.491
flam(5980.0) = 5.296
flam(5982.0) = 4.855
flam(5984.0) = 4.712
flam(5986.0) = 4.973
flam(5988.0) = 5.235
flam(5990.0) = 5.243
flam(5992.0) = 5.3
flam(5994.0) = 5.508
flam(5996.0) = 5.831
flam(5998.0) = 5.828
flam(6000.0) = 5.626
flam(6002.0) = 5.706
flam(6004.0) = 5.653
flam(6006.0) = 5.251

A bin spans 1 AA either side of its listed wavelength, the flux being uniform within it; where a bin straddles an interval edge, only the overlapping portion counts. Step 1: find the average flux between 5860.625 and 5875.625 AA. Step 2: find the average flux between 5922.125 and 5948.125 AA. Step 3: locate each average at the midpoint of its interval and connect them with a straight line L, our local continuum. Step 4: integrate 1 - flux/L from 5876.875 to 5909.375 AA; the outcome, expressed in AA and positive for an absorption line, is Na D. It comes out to 2.70 AA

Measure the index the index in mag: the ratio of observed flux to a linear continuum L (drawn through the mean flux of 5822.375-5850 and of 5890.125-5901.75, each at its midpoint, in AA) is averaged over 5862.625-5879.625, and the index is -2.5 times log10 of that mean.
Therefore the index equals -0.087 mag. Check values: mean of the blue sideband 5.62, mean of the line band 5.5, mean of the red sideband 4.69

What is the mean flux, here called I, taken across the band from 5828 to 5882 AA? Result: 5.49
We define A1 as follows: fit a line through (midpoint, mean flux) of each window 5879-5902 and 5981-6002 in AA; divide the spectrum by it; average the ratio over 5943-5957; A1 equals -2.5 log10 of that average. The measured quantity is 0.02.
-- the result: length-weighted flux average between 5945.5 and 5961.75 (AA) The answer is 5.14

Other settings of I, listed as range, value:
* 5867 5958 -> 5.14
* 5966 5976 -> 5.52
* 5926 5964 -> 5.24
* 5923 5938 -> 5.29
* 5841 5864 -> 5.44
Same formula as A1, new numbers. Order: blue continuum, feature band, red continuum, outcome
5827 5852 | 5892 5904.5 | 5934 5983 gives 0.14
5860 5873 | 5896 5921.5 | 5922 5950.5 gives 0.06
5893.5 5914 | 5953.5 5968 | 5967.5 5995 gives -0.07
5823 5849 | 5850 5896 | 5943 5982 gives 0.06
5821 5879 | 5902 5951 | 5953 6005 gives 0.06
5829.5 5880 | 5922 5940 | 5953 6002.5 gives 0.04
